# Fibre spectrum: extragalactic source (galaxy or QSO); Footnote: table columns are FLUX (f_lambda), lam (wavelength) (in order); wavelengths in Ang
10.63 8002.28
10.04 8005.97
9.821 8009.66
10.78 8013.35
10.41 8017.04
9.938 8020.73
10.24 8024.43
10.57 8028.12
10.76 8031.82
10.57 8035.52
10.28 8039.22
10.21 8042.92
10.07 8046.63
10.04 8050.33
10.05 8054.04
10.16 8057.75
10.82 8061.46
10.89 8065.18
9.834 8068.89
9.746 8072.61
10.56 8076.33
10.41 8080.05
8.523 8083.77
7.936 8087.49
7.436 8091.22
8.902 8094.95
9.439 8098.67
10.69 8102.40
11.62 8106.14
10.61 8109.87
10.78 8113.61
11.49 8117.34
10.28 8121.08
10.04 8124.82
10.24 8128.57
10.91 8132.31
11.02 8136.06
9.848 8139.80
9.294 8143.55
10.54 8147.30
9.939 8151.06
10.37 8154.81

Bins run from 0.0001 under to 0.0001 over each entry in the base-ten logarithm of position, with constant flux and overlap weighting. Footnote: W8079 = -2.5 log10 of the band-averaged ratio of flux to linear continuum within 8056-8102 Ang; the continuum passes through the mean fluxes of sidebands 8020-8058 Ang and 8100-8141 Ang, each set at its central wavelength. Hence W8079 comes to 0.10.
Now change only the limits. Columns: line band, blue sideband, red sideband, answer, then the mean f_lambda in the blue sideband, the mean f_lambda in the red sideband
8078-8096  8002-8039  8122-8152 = 0.19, 10.4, 10.2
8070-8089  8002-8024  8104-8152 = 0.10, 10.2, 10.5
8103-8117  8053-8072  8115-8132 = -0.05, 10.3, 10.6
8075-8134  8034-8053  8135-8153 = 0.02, 10.2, 10.1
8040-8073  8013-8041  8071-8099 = -0.05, 10.4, 9.1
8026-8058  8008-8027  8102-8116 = 0.01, 10.3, 11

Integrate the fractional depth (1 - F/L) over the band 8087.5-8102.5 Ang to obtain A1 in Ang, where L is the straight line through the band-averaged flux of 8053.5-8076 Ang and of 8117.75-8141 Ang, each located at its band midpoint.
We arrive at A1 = 2.3 Ang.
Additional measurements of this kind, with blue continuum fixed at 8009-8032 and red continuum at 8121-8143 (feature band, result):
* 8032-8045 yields -0.1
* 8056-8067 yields -0.3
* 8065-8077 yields 0.2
